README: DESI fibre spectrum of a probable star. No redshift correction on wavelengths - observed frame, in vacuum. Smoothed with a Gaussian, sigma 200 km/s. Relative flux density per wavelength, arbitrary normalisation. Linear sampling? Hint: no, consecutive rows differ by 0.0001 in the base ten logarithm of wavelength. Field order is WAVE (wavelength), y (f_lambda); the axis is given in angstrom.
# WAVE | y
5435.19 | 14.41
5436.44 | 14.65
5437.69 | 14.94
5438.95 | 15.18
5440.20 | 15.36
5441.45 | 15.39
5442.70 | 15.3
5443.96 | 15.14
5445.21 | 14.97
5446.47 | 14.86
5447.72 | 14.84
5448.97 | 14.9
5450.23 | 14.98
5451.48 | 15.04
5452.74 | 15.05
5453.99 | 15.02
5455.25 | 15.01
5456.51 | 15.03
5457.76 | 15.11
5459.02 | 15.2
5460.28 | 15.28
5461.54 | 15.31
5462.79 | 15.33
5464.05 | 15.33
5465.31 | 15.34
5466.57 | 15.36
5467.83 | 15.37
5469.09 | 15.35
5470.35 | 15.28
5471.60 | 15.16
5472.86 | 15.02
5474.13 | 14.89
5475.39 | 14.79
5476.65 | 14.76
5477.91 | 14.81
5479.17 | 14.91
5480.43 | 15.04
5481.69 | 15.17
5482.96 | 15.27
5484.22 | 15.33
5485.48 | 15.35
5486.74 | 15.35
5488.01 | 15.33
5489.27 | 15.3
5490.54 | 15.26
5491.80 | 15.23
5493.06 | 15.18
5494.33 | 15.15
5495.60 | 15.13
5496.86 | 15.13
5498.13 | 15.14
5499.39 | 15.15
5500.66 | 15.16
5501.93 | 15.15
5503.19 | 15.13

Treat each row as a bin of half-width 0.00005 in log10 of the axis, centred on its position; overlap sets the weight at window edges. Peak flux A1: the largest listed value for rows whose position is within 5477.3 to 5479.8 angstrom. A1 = 14.91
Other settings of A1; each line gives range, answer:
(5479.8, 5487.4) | 15.35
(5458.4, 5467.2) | 15.36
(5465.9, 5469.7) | 15.37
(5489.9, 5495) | 15.26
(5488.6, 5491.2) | 15.3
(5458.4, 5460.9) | 15.28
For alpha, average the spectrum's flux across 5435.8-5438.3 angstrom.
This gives 14.8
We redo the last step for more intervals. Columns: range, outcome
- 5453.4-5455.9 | 15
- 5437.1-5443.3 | 15.2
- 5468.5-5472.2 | 15.3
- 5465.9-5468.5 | 15.3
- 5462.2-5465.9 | 15.3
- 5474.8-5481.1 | 14.9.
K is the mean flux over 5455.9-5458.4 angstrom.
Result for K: 15.1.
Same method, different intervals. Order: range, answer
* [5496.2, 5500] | 15.2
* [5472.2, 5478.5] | 14.8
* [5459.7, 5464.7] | 15.3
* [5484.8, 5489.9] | 15.3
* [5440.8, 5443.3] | 15.4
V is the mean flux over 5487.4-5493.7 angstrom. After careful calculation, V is 15.3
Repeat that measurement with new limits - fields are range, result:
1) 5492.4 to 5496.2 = 15.1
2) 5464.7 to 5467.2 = 15.3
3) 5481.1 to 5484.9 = 15.3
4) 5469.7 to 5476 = 15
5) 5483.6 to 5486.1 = 15.4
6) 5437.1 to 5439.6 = 15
